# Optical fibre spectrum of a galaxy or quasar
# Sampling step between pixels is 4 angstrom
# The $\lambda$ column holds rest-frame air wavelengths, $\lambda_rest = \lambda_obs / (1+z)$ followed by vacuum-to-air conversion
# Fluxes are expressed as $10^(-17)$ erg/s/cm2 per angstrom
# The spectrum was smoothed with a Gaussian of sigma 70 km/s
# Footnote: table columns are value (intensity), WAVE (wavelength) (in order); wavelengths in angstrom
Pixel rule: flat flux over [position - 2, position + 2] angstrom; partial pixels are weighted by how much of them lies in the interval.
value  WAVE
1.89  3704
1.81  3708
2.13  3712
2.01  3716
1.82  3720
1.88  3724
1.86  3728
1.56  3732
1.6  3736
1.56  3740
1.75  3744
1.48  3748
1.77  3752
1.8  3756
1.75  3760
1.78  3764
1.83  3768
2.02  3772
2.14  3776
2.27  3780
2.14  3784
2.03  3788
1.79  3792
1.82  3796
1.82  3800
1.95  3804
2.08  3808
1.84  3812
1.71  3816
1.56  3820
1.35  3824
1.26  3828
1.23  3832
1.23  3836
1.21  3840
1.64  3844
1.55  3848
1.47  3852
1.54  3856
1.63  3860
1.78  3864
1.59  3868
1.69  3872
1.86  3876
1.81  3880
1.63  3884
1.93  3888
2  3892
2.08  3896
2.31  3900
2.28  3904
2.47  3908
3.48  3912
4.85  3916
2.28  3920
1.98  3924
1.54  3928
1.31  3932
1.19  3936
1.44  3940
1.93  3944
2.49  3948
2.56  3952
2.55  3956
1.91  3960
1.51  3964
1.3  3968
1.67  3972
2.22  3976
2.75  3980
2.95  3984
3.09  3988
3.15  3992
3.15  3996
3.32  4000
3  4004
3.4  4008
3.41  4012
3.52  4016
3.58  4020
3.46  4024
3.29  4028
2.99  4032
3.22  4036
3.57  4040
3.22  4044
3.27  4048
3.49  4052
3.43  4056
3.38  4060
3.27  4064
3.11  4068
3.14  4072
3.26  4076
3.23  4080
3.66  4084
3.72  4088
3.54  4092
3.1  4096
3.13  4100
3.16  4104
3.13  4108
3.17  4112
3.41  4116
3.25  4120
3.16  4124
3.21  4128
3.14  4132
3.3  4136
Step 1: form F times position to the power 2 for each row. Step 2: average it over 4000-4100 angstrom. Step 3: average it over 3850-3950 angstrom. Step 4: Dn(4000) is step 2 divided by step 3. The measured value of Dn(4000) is 1.78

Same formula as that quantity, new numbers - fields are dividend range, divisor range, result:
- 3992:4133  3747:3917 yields 1.97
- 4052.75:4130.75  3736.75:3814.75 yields 2.07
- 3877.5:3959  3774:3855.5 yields 1.37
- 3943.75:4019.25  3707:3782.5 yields 1.64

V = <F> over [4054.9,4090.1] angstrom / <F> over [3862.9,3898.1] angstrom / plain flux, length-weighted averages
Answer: 1.84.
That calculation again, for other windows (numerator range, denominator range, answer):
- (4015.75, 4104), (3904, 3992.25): 1.46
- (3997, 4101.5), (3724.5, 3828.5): 1.85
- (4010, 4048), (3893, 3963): 1.49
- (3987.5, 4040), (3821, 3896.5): 2.06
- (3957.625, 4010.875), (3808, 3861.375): 1.72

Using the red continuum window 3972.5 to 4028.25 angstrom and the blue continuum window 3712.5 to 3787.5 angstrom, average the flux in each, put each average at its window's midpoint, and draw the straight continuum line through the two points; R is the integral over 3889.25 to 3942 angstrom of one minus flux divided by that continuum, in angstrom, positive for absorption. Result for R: 8.5 angstrom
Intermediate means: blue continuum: 1.84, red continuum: 3.12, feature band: 2.24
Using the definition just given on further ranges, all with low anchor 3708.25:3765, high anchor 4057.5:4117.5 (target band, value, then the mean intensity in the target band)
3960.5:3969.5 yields 4.12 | 1.49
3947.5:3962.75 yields 2.20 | 2.32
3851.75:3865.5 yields 4.09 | 1.62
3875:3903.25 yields 5.47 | 1.96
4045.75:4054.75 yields -0.71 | 3.38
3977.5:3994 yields -0.63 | 2.96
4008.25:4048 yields -4.26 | 3.36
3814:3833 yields 6.31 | 1.43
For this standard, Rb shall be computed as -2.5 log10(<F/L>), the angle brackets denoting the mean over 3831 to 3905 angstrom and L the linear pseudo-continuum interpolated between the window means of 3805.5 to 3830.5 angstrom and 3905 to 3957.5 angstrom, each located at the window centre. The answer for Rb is 0.141 mag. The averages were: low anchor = 1.63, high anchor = 2.31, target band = 1.71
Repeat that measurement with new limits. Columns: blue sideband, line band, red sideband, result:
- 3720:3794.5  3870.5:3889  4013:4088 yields 0.36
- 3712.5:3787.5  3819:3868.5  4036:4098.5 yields 0.49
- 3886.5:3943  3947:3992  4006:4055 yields 0.20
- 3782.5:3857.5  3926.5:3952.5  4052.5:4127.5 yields 0.34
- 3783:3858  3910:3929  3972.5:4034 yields -0.19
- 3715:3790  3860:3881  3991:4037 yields 0.40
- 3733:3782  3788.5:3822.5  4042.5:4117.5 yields 0.12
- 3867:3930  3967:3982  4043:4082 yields 0.32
